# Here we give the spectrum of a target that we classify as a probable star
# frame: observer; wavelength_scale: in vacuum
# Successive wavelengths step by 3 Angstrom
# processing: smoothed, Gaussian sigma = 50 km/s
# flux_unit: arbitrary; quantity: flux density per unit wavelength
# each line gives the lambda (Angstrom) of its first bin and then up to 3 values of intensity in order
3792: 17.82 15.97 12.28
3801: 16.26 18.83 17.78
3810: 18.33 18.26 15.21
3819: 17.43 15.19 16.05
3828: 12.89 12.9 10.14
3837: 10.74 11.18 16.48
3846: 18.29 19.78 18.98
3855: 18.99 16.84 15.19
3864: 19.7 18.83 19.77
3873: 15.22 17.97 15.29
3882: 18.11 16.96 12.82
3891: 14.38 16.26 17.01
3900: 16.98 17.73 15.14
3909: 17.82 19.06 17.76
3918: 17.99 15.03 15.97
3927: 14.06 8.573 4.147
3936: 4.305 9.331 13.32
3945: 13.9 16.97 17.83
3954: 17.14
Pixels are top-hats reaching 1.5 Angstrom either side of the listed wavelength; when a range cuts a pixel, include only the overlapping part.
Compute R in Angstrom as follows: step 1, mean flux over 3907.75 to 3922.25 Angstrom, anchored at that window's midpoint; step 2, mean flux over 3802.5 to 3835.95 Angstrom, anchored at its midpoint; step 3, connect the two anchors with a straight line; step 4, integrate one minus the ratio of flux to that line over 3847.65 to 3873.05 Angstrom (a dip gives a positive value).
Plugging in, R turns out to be -2.8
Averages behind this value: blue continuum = 15.7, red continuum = 17.6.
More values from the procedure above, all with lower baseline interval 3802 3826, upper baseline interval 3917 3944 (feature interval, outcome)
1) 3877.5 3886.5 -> -2.0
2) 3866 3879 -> -3.1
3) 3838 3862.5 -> -2.5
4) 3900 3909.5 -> -3.2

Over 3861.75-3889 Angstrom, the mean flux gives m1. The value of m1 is 17.2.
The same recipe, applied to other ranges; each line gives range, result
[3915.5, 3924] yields 16.6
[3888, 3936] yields 14.8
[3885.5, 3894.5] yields 14.6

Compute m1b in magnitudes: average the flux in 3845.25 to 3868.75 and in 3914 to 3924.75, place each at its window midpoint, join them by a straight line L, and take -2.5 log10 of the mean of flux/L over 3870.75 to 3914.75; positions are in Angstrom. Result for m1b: 0.051 mag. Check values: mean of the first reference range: 18.3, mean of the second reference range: 16.7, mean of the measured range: 16.6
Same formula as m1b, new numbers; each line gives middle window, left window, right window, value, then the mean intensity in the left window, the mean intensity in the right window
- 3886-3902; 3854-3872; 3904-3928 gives 0.110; 18.1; 16.7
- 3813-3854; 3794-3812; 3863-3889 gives 0.115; 16.6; 17.2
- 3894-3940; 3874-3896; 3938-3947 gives 0.006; 16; 12.6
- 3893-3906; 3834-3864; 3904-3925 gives 0.000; 16.1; 17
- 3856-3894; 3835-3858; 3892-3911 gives -0.015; 16.2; 16.8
